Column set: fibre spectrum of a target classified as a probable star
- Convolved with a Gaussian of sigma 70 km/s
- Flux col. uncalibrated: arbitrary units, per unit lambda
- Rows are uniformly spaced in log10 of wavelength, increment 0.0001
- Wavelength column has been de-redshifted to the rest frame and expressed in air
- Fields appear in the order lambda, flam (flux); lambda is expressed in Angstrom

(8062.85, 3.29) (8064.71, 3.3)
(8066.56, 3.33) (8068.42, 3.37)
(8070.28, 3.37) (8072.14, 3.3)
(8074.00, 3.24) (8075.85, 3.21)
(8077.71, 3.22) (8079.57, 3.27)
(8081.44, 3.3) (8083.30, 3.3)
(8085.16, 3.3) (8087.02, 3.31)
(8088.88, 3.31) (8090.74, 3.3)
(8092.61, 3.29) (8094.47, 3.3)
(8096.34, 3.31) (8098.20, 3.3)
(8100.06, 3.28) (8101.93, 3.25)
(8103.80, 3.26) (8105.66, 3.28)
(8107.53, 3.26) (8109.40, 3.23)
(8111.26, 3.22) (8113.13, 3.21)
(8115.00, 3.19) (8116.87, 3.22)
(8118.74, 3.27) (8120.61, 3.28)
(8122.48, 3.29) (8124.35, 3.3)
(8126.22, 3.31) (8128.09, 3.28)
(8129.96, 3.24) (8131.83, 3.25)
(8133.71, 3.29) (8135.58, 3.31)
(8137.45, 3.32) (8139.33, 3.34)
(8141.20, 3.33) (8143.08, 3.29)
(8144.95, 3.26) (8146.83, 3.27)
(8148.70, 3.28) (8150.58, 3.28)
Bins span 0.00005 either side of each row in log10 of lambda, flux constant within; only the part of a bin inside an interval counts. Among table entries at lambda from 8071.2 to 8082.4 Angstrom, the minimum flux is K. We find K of 3.21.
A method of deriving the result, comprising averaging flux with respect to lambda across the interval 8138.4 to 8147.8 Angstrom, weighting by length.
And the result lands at 3.3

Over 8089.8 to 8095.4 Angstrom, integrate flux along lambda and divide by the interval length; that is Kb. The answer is 3.3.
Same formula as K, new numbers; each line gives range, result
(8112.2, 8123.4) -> 3.19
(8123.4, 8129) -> 3.28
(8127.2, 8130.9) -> 3.24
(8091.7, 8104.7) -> 3.25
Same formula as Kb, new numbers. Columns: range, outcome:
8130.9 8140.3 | 3.3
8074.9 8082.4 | 3.25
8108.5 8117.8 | 3.21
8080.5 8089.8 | 3.3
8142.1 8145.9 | 3.27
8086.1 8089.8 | 3.31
